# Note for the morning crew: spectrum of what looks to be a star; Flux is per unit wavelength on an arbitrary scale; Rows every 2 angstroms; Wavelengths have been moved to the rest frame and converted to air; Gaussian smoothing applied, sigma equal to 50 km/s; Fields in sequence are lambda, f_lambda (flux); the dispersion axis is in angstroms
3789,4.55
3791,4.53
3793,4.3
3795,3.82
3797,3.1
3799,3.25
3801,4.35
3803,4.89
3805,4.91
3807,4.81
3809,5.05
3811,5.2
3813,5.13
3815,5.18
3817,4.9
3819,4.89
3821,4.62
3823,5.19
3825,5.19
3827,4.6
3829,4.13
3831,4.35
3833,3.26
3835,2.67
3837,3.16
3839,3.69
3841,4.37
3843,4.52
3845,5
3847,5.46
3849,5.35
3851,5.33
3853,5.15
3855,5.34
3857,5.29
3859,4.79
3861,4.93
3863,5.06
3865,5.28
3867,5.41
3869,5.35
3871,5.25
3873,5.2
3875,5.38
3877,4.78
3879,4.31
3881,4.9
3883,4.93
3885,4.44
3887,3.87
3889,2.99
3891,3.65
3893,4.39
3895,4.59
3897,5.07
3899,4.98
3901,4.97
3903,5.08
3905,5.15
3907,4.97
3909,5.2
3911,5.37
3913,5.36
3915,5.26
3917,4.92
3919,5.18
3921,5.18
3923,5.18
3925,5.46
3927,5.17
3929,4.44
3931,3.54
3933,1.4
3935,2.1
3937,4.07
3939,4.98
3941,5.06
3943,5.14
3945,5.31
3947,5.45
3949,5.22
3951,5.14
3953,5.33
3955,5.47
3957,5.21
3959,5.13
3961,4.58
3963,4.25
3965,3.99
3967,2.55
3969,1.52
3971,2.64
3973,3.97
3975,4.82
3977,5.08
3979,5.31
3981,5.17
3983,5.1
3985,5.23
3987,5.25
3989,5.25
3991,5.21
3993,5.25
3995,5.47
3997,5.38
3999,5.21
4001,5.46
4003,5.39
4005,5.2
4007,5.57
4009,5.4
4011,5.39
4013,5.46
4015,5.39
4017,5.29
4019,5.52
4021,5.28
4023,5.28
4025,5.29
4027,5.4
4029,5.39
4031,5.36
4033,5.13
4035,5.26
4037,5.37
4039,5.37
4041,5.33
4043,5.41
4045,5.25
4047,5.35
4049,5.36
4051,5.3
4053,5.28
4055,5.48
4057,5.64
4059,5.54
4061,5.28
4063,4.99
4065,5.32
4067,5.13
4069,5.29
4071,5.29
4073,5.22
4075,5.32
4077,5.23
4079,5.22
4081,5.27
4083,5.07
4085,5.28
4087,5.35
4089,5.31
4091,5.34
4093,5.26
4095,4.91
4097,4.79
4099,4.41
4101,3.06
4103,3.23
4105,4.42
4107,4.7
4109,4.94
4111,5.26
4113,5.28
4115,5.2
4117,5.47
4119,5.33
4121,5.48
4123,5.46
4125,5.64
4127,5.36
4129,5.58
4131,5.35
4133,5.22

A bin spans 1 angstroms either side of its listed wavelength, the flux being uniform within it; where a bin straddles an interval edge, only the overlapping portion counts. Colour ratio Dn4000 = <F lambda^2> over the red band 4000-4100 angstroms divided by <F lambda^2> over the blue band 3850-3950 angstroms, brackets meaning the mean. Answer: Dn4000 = 1.19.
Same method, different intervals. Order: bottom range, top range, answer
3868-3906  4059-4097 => 1.22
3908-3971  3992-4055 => 1.23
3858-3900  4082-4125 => 1.17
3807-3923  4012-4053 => 1.21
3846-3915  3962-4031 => 1.06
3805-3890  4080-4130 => 1.21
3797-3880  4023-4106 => 1.21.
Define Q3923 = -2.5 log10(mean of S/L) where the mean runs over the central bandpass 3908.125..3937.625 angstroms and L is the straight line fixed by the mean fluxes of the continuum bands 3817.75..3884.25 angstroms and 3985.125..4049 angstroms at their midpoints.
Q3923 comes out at 0.11 mag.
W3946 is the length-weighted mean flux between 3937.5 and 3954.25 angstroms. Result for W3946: 5.17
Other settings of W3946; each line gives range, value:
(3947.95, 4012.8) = 4.86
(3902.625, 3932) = 5.03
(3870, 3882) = 4.97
